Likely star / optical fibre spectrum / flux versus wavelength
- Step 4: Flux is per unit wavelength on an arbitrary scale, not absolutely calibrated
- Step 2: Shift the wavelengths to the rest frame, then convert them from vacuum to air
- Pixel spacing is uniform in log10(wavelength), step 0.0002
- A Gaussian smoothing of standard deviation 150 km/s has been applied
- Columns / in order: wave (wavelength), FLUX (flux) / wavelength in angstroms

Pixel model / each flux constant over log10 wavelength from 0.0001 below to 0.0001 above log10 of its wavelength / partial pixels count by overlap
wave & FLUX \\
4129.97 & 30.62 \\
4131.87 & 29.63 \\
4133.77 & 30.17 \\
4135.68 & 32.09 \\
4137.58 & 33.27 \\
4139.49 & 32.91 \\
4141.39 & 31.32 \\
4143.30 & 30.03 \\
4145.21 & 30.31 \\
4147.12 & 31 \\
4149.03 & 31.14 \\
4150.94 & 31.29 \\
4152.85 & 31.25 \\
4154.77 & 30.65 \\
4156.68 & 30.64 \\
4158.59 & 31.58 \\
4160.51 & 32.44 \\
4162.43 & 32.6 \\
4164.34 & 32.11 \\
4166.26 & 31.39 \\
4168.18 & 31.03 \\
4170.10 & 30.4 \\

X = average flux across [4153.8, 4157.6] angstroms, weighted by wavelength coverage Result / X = 30.6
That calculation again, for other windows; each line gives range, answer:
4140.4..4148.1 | 30.7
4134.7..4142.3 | 32.4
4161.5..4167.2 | 32.1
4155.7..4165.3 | 31.9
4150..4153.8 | 31.3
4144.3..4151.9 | 31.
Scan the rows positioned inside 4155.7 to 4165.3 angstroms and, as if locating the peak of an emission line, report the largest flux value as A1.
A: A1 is 32.6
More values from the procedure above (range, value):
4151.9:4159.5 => 31.58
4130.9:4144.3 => 33.27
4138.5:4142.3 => 32.91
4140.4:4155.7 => 31.32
